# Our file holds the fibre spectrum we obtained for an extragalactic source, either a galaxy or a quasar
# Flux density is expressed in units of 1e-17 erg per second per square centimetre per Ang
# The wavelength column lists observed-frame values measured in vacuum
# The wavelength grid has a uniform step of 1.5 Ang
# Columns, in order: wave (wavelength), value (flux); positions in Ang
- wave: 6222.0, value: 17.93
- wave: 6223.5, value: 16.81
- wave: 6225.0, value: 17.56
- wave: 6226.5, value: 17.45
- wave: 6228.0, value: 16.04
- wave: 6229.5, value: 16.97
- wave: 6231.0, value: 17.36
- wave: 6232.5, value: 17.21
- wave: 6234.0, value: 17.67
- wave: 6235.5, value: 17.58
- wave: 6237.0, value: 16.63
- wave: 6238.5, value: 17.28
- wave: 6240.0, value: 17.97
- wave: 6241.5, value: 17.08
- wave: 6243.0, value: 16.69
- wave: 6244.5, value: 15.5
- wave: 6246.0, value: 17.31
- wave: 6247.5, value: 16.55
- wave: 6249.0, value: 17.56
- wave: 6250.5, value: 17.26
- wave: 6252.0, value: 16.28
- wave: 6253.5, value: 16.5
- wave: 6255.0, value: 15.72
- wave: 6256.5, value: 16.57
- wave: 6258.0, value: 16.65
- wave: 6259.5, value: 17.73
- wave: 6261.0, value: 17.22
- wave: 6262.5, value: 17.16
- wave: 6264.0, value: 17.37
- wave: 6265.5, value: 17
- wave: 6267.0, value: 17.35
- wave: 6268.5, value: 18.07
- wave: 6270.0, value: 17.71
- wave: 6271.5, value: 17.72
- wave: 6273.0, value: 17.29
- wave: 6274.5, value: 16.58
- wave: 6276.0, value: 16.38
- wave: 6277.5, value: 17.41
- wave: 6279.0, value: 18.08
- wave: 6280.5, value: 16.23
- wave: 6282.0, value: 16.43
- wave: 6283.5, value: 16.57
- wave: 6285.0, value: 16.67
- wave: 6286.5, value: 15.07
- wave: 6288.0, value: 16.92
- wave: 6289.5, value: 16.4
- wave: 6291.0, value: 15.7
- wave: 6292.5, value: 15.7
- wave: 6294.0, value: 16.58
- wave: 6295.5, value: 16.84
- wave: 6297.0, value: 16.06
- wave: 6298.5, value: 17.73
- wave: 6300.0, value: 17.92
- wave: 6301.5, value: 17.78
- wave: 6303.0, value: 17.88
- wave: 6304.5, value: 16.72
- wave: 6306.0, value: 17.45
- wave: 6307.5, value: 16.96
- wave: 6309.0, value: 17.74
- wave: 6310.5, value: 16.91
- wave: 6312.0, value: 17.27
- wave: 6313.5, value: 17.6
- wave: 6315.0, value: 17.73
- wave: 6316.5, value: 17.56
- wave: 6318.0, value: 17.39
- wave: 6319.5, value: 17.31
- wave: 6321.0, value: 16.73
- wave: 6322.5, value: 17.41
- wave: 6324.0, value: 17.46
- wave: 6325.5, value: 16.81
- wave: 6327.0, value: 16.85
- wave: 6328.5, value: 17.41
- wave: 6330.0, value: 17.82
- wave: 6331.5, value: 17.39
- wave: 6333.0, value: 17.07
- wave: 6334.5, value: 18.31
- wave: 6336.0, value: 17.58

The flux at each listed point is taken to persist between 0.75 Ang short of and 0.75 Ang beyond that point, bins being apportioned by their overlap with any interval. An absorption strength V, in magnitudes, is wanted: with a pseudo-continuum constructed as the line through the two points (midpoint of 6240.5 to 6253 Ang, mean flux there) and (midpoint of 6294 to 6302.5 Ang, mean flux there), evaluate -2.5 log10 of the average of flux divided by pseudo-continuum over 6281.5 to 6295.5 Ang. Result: 0.06 mag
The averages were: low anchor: 16.8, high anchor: 17.2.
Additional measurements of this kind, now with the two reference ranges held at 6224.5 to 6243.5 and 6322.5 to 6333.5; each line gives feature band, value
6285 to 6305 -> 0.03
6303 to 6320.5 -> -0.01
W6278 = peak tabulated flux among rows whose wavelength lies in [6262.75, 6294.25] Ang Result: 18.08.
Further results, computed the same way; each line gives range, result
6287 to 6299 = 17.73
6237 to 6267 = 17.97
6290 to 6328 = 17.92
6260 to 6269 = 18.07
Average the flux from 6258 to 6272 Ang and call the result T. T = 17.4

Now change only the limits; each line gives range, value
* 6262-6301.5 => 16.9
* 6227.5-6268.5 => 17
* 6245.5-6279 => 17.1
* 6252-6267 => 16.9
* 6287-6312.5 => 17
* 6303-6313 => 17.2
